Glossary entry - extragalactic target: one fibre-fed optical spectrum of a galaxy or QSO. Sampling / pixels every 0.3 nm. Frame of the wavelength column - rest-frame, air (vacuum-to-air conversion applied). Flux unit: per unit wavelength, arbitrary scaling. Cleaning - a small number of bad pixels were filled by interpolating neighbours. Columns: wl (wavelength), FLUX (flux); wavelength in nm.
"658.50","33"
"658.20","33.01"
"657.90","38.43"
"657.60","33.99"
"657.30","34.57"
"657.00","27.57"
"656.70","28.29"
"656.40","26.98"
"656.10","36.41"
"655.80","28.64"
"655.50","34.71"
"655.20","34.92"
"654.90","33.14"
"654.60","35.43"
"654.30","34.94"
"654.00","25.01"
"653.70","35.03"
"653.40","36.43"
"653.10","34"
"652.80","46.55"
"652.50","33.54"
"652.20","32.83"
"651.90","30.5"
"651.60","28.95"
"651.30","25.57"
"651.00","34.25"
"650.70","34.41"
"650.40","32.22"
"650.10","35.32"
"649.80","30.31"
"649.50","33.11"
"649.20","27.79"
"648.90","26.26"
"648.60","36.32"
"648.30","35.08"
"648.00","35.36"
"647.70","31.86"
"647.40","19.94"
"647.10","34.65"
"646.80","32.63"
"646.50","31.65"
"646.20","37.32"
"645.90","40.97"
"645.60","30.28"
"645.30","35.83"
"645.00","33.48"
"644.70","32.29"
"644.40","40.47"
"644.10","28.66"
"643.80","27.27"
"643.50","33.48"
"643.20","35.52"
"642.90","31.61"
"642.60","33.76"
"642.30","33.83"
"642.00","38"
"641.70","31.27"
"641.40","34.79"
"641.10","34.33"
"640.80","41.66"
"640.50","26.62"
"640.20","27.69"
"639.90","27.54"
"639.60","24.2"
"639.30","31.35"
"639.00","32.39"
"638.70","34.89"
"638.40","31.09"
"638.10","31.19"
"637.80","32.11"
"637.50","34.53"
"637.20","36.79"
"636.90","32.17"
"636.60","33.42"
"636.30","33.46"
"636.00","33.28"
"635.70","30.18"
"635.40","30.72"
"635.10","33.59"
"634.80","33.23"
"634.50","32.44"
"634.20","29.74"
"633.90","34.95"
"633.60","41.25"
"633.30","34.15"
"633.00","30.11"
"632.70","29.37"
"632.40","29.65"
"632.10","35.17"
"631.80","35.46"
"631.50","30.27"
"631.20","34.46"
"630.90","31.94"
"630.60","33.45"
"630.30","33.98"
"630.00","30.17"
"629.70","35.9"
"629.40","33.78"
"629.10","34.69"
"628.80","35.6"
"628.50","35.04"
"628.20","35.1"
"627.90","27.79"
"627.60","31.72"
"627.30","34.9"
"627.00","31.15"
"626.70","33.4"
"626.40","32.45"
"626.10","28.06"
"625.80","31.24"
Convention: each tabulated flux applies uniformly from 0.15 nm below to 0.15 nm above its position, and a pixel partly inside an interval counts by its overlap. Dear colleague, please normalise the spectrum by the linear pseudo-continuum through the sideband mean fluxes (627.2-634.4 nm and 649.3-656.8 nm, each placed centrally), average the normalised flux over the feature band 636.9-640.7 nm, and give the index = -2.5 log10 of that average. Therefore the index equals 0.07 mag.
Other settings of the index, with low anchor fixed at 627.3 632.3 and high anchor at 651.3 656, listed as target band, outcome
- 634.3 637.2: 0.02 mag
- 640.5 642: -0.05 mag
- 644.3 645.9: -0.05 mag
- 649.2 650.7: 0.03 mag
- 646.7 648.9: 0.05 mag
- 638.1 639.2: 0.03 mag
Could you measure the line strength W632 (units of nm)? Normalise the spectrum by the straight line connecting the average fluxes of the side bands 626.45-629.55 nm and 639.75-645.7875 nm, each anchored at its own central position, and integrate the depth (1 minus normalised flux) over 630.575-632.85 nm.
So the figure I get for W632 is 0.05 nm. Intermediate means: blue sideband 33.3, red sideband 33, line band 32.4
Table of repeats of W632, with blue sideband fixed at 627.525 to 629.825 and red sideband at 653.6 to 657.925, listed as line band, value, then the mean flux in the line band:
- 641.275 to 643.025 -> -0.05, 33.9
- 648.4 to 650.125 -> 0.07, 31.3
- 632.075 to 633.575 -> 0.06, 32.2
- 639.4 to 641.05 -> 0.16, 29.9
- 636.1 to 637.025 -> 0.01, 33.1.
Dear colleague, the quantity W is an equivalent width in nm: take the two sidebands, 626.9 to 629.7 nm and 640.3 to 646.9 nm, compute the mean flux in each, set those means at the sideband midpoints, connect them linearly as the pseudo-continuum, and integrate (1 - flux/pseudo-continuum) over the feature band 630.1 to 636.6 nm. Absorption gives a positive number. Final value 0.14 nm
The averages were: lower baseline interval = 33.5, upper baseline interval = 33.9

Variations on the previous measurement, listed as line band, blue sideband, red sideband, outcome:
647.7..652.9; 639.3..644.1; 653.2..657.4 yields -0.08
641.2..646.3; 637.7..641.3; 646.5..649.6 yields -0.44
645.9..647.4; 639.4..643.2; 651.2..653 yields -0.03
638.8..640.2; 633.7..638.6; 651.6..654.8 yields 0.17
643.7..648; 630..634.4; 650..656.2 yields 0.06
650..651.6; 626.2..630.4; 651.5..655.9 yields 0.08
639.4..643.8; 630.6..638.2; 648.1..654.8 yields 0.09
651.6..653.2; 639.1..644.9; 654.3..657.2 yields -0.14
